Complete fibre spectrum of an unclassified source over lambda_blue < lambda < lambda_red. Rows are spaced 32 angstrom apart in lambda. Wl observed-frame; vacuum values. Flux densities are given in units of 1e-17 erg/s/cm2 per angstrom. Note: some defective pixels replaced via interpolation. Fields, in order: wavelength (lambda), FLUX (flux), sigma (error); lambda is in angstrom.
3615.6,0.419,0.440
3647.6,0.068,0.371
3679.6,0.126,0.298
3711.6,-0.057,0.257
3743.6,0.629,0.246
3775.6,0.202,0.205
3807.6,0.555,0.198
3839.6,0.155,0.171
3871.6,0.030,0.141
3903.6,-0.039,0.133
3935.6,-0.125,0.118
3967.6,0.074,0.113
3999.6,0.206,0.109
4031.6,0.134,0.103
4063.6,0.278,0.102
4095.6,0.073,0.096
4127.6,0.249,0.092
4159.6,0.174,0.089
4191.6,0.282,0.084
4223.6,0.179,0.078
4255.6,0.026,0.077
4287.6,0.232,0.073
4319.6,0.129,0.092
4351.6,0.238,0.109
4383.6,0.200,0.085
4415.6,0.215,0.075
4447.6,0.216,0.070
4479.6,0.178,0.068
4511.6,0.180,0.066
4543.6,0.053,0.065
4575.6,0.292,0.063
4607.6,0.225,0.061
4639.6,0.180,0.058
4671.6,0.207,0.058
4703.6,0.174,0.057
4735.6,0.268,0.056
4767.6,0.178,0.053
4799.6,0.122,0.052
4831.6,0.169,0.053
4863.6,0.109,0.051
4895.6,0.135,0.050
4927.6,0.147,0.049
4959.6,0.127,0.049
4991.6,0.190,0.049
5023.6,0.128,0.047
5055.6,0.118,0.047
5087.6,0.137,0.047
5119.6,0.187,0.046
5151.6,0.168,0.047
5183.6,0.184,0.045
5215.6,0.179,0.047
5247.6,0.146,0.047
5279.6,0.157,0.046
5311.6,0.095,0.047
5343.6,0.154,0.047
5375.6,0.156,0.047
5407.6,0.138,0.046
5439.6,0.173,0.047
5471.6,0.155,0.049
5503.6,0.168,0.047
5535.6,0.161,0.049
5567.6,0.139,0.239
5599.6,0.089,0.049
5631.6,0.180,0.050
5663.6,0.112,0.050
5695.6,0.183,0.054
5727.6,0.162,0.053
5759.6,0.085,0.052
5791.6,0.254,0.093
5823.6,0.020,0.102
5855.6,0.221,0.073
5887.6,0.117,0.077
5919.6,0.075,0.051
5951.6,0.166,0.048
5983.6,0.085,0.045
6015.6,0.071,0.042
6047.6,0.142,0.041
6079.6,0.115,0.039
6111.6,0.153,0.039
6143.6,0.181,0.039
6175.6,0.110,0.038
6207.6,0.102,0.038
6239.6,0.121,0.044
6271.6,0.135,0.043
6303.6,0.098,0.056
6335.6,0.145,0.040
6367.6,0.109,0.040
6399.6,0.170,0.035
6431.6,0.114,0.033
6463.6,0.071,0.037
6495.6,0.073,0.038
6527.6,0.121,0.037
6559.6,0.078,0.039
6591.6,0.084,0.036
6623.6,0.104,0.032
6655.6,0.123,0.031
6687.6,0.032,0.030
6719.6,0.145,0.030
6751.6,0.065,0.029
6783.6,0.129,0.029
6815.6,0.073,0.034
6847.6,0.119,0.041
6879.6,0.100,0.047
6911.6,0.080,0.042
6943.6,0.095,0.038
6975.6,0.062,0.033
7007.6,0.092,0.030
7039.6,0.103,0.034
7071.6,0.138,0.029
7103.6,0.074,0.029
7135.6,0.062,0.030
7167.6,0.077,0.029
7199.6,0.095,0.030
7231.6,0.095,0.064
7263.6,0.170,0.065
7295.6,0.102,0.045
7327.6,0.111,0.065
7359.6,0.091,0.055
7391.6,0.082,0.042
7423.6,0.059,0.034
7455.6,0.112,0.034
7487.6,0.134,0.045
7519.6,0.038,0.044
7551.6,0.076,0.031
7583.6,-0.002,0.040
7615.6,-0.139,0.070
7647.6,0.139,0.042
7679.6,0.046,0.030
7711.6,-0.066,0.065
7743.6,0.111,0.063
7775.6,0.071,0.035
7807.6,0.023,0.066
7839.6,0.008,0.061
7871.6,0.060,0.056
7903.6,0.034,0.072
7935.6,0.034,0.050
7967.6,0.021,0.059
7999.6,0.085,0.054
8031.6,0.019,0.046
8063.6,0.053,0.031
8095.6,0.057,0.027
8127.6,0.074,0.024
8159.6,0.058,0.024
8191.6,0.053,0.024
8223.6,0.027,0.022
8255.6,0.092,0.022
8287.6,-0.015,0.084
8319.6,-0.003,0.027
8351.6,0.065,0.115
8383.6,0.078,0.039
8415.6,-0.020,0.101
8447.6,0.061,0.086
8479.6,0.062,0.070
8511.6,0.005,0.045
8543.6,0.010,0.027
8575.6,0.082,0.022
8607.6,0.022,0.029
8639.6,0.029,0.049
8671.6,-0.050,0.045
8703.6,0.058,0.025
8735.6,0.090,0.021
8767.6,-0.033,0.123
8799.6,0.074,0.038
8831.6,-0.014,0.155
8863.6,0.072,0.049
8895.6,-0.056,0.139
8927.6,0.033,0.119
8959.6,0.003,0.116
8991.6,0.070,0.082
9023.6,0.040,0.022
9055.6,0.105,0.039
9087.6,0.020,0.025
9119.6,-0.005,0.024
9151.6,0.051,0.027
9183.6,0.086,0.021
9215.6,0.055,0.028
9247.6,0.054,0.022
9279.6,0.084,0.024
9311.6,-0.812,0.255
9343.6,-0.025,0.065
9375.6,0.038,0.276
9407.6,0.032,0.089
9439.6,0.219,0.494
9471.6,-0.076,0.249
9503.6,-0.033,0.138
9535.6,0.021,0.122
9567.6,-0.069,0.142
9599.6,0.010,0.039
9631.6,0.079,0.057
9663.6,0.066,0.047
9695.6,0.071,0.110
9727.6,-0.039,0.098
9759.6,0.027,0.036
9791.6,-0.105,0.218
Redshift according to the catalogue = 0.975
